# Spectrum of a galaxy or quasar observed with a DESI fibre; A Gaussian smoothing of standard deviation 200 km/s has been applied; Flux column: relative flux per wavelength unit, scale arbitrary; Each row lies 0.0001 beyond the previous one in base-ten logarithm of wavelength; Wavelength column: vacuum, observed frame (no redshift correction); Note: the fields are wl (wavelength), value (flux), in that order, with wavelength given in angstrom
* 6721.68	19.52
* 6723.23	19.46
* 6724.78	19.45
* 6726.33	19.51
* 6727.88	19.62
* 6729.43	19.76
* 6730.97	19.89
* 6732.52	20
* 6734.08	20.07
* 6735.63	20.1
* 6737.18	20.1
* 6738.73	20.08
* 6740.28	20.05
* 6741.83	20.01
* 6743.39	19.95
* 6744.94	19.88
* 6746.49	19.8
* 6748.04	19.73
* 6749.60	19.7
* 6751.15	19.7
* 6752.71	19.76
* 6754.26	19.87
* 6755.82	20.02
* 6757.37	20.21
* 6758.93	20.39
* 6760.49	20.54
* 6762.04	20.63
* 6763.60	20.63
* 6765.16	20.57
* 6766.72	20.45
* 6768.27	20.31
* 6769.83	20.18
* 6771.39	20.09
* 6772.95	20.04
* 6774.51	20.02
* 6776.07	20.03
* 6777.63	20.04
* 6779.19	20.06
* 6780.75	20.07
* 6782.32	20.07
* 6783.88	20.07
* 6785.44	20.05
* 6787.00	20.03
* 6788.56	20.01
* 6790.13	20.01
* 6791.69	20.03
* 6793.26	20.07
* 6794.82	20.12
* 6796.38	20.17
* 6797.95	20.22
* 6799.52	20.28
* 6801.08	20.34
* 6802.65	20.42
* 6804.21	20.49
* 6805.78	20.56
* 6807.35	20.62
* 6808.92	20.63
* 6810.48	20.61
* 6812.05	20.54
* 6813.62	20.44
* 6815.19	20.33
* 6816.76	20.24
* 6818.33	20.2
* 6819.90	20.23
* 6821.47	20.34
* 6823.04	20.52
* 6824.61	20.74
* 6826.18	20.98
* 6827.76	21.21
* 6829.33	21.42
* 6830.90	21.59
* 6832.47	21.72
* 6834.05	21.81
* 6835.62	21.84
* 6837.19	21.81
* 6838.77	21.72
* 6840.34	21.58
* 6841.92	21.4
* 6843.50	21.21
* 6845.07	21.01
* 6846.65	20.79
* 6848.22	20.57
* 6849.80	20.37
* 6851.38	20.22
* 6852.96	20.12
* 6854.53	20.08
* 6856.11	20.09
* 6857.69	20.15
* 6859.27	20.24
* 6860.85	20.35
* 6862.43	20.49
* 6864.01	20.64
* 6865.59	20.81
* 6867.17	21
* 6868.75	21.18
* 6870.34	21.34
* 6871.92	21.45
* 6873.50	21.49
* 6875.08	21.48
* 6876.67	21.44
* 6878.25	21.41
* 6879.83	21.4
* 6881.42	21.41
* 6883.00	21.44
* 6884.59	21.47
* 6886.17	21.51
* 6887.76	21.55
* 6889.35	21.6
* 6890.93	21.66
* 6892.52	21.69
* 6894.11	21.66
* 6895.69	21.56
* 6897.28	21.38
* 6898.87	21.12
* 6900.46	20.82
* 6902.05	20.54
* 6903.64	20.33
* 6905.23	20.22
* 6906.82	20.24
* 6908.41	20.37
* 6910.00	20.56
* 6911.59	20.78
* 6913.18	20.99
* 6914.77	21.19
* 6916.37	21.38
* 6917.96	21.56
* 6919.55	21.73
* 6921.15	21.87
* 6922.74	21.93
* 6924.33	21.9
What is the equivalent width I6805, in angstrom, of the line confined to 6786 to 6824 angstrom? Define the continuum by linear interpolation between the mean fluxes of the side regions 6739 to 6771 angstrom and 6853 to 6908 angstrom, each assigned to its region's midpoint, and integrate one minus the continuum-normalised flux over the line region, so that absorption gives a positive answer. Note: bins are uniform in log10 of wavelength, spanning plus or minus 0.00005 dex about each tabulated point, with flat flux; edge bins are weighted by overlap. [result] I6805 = 0.3 angstrom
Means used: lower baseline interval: 20.1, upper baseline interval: 21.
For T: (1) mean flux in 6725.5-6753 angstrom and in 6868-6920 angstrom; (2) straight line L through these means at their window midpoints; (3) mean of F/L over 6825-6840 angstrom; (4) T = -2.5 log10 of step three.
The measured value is -0.04 mag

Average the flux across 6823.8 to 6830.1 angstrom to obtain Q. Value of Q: 21.1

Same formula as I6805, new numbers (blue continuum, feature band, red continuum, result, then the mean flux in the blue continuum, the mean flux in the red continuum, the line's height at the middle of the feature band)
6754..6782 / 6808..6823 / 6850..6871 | 0.0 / 20.2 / 20.5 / 20.4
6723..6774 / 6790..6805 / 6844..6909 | 0.1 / 20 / 20.9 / 20.4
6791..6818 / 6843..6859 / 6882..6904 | 0.3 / 20.4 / 21.3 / 20.9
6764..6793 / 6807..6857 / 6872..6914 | -0.6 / 20.1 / 21.2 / 20.6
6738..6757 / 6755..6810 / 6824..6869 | 0.0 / 19.9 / 20.9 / 20.3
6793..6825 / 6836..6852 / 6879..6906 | -0.3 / 20.4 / 21.3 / 20.8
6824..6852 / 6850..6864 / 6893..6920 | 0.6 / 21.2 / 21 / 21.2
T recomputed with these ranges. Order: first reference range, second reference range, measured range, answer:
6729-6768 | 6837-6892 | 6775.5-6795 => 0.018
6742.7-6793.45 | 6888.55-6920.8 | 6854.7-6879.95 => -0.005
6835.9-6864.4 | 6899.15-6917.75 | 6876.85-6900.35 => -0.039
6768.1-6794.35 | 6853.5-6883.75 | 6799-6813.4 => -0.010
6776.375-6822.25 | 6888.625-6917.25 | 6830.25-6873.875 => -0.017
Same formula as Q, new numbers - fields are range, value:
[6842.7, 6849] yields 20.9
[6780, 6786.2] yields 20.1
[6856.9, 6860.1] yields 20.2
